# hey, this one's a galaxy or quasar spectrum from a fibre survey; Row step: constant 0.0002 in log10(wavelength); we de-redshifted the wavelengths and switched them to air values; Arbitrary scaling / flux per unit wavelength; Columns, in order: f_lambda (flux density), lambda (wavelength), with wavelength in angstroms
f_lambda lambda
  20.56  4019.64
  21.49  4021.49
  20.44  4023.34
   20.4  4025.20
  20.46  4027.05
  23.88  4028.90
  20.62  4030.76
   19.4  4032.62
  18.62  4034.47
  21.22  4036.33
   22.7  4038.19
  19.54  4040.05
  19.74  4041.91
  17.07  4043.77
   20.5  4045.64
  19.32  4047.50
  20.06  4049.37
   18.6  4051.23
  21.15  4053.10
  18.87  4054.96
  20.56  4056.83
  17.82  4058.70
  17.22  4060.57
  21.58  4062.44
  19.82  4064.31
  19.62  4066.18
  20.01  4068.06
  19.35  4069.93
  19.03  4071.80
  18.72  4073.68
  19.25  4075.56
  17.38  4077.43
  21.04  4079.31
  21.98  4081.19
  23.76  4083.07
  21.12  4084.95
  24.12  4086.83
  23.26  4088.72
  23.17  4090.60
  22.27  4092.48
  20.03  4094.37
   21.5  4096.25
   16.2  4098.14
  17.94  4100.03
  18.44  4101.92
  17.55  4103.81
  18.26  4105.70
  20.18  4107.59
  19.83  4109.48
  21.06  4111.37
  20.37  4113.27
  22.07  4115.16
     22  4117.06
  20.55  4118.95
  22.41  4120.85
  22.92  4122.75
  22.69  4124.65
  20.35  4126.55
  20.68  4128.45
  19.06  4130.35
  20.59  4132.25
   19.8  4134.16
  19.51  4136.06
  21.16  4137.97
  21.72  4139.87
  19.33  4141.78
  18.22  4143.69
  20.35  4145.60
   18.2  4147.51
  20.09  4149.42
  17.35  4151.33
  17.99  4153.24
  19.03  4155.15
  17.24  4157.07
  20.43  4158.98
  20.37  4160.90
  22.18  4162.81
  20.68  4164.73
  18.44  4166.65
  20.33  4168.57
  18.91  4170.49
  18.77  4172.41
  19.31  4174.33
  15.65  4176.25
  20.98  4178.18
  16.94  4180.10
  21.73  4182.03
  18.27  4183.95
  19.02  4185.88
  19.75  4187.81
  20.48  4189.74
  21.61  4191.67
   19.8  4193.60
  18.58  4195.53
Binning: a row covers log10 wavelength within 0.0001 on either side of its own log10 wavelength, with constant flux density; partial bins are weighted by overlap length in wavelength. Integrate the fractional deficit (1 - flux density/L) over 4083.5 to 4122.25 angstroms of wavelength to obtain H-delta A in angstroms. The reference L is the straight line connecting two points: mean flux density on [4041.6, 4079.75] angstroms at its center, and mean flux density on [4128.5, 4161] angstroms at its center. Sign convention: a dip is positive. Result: -2.6 angstroms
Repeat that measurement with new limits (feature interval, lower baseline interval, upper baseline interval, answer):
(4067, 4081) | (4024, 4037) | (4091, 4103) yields 0.36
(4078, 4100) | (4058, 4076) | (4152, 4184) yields -2.50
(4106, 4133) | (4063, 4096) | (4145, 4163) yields -1.40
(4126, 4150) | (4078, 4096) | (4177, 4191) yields 1.03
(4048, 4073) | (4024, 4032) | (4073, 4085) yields 1.48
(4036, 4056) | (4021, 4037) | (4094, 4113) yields 0.48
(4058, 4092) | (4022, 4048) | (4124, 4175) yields -0.68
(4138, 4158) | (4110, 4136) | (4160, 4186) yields 1.17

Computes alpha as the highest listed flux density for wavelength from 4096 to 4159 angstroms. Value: 22.92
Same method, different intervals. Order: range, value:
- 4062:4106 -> 24.12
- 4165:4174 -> 20.33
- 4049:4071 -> 21.58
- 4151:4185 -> 22.18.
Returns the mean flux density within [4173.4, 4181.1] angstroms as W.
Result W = 18.2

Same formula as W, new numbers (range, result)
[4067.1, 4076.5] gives 19.3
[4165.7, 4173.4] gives 19.1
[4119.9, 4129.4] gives 21.8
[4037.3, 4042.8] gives 20.7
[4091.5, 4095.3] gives 21.2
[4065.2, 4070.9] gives 19.7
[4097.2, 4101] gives 17.1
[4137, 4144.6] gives 20.1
